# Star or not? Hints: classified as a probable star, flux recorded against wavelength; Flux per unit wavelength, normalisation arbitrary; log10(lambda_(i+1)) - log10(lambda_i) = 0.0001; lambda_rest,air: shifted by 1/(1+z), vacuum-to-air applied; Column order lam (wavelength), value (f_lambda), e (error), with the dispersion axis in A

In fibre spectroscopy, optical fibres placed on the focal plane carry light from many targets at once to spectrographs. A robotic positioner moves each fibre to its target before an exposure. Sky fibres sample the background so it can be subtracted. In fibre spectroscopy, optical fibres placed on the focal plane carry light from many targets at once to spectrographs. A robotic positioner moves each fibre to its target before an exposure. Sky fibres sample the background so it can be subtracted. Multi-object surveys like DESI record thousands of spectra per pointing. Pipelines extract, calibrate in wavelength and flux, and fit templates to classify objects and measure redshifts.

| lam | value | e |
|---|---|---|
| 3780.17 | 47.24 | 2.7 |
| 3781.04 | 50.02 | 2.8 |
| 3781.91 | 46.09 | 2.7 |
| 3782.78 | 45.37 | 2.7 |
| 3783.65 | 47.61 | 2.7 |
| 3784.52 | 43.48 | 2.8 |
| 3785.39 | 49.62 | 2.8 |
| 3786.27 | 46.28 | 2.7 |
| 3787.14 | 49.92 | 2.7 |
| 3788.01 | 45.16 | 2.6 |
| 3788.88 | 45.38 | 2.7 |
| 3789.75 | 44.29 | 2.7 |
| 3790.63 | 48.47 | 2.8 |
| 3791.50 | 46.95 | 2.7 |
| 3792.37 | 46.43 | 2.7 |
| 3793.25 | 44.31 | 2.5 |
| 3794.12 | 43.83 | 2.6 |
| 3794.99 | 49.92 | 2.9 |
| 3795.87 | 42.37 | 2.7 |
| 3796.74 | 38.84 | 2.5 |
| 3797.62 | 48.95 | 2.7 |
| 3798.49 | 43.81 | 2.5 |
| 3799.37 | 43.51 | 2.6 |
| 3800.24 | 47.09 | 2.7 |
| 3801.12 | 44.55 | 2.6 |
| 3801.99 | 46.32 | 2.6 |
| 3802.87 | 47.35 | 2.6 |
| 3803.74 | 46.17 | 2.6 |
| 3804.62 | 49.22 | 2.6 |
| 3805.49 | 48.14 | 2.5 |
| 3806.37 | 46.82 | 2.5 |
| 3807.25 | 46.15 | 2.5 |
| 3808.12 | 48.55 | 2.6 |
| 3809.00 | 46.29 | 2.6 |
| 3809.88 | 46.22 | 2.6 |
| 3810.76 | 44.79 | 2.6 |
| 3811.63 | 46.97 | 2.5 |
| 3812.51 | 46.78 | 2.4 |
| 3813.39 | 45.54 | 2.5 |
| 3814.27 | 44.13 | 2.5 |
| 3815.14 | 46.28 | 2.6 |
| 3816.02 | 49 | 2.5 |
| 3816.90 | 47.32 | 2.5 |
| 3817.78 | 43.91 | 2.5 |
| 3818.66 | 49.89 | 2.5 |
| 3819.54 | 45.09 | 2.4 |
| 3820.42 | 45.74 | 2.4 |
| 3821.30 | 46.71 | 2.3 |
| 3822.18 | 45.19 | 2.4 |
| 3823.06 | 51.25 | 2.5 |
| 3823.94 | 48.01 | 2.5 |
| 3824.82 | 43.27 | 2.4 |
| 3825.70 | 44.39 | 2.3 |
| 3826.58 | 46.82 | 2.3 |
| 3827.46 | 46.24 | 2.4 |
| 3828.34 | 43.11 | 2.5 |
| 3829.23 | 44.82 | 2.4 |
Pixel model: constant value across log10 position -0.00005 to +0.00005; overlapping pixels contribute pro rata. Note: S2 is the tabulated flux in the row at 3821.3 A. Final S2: 46.71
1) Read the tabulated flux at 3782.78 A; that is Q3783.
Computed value 45.37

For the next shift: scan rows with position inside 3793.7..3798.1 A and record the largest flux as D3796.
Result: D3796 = 49.92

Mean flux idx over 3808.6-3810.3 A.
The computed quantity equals 46.2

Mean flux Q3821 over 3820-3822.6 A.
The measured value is 45.9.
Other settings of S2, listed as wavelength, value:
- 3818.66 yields 49.89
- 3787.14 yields 49.92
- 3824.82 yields 43.27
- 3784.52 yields 43.48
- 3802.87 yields 47.35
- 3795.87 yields 42.37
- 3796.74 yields 38.84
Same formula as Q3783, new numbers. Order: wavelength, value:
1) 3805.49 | 48.14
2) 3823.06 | 51.25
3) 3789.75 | 44.29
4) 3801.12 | 44.55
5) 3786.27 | 46.28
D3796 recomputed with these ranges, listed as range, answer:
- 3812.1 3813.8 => 46.78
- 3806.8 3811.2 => 48.55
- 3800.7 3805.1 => 49.22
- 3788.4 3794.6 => 48.47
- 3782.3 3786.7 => 49.62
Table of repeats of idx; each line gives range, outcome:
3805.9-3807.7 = 46.5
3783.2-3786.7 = 46.7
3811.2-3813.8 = 46.4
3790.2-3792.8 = 47.4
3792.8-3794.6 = 44.2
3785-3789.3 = 47.2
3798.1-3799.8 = 43.5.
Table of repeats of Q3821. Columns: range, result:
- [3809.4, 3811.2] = 45.6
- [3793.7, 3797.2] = 43.7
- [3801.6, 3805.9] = 47.5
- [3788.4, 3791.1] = 46.1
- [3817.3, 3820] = 46.3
